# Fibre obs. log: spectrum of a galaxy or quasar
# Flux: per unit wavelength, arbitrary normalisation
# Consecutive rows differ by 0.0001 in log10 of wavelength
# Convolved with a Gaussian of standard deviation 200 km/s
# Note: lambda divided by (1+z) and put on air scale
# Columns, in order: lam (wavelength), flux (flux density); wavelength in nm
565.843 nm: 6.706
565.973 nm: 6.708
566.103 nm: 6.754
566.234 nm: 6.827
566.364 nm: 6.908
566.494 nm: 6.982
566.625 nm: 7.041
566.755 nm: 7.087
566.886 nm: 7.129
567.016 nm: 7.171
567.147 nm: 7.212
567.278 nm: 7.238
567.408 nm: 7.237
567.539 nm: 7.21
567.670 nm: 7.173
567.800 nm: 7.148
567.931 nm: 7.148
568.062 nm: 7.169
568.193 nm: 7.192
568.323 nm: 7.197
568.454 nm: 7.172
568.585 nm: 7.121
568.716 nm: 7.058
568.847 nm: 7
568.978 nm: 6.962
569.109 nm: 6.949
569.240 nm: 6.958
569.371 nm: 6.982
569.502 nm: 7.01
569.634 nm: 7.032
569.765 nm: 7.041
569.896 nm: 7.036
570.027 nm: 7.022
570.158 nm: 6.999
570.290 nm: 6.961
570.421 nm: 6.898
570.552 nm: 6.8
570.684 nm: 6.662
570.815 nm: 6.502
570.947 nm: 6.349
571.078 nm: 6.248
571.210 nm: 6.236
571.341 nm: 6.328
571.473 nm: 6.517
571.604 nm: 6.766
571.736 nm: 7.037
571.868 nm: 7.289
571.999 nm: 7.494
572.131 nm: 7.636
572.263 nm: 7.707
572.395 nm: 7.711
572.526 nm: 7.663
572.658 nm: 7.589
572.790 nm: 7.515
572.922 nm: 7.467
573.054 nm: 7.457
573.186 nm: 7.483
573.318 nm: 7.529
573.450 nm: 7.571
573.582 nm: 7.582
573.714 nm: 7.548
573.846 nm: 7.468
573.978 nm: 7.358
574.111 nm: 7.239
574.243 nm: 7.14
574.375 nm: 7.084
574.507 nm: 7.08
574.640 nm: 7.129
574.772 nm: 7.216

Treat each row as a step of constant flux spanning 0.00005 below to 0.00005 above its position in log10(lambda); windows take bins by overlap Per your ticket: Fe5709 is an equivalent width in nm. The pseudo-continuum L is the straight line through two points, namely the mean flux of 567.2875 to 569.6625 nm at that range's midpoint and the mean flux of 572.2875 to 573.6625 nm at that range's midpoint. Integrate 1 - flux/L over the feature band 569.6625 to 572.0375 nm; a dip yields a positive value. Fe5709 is 0.181 nm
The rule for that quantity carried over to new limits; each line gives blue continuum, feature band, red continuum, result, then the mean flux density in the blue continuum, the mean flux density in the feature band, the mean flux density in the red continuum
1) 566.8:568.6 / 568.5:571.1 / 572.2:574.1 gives 0.15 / 7.18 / 6.89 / 7.54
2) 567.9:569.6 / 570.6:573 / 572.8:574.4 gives 0.08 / 7.07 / 7.04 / 7.42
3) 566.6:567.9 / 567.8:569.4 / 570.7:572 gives -0.02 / 7.17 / 7.08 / 6.64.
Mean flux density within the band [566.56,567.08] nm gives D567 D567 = 7.11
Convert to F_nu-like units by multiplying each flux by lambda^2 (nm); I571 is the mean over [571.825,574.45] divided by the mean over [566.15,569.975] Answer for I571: 1.1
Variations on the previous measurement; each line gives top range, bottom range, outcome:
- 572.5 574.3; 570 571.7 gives 1.14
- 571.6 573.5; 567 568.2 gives 1.06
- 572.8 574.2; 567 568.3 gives 1.06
